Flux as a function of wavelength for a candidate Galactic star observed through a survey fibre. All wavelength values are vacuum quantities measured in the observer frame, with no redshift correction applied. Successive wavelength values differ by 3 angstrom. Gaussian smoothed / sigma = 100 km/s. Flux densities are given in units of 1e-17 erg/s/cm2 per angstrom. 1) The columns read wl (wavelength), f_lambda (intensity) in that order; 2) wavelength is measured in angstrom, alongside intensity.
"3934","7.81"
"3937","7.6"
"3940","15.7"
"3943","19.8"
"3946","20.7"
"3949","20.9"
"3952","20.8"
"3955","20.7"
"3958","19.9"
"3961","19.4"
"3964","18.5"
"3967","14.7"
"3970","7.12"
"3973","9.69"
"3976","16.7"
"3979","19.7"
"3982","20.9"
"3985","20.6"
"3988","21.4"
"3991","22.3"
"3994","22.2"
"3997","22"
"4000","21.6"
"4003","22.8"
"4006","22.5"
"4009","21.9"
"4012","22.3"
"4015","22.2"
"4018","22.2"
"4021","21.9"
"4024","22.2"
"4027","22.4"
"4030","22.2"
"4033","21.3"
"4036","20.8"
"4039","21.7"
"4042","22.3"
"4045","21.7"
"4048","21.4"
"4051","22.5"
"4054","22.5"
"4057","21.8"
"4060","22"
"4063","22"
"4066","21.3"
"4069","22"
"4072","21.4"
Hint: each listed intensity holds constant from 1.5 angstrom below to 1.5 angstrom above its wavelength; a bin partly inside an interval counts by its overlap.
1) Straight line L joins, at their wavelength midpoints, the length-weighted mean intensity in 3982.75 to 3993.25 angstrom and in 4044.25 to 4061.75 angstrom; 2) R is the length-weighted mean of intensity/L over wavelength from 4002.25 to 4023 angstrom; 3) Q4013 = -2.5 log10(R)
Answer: -0.029 mag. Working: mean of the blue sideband 21.4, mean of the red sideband 22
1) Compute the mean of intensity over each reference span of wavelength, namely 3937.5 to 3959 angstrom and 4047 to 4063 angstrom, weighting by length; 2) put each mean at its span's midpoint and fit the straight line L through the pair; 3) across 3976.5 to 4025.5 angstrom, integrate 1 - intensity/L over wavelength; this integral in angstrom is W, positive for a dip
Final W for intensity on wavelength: -2.5 angstrom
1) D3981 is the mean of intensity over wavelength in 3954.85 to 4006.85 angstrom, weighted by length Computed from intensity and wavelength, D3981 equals 19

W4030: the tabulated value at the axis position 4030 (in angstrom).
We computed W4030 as 22.2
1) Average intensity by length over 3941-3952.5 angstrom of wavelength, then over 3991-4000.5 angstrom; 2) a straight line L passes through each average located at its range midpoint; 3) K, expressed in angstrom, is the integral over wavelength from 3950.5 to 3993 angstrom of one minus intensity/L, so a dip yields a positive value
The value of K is 6.2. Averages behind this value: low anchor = 20.3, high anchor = 22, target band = 18.1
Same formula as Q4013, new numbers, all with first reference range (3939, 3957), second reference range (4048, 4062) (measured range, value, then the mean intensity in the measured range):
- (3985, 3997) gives -0.05 mag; 21.8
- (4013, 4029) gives -0.04 mag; 22.2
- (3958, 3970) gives 0.22 mag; 16.5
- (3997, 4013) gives -0.06 mag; 22.2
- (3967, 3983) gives 0.37 mag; 14.6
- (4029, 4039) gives 0.01 mag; 21.4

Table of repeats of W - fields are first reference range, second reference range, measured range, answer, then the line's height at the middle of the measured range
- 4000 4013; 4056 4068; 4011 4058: 0.2 angstrom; 22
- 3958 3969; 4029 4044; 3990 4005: -2.2 angstrom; 19.4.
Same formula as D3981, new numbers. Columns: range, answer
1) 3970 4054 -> 20.9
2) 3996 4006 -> 22.2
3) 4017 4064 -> 21.9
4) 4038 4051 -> 21.9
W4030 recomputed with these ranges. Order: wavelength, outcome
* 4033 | 21.3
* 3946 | 20.7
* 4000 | 21.6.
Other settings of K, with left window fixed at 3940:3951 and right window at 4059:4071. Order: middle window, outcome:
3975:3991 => 0.2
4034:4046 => -0.1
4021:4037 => -0.5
